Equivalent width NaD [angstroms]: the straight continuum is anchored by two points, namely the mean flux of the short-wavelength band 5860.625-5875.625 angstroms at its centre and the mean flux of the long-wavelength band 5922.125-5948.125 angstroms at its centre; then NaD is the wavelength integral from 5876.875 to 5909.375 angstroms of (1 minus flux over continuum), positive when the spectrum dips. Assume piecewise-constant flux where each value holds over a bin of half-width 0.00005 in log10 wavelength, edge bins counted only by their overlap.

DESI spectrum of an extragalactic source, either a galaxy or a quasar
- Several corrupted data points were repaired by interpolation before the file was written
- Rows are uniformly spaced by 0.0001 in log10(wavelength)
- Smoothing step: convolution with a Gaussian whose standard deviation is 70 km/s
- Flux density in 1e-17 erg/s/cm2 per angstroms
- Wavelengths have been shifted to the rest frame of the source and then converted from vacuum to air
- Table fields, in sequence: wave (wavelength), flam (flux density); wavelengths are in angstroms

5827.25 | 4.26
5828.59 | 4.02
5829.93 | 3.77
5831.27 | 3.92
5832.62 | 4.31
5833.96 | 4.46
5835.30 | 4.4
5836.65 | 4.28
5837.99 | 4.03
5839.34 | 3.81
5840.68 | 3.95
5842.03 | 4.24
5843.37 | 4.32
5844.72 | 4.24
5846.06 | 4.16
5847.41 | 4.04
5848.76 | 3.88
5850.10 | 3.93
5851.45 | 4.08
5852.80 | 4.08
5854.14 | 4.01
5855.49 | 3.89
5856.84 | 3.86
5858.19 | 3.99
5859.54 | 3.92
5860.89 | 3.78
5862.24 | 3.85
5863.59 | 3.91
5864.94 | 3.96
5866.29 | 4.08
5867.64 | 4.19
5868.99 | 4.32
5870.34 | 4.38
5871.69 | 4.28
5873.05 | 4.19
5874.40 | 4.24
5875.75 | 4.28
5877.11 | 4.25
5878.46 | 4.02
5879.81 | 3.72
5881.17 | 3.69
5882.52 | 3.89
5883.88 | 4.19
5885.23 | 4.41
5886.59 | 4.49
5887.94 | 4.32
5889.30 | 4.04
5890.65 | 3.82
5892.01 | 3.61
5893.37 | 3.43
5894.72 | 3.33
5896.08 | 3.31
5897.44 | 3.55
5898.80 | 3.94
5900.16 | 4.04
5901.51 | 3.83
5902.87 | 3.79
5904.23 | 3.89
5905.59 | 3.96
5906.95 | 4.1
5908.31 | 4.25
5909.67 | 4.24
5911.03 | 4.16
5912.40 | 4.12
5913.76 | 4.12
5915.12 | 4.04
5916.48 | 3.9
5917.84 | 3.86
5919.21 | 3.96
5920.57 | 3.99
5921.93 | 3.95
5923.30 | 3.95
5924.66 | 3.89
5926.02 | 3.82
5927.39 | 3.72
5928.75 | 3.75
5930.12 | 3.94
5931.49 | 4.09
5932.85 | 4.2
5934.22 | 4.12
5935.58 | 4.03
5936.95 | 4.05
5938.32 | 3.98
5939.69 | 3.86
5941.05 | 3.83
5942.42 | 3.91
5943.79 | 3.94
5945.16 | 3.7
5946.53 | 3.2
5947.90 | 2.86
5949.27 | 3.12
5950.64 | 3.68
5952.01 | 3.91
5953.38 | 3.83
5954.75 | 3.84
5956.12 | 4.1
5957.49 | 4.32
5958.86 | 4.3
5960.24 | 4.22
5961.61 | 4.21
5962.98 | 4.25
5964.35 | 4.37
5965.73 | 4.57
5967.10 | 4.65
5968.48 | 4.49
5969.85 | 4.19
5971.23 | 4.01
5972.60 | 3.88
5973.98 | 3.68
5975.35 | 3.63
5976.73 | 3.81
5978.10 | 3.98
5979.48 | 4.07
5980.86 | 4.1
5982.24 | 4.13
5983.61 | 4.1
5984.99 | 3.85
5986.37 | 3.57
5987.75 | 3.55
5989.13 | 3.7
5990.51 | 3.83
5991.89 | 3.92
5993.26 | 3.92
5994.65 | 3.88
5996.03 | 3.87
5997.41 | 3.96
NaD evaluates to 0.9 angstroms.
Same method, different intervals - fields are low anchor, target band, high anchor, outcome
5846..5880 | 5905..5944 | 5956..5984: 1.10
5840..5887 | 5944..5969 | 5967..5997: -0.09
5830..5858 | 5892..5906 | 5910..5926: 1.11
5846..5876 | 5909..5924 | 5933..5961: -0.41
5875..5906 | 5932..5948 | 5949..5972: 0.89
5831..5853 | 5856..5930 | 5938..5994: 1.34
